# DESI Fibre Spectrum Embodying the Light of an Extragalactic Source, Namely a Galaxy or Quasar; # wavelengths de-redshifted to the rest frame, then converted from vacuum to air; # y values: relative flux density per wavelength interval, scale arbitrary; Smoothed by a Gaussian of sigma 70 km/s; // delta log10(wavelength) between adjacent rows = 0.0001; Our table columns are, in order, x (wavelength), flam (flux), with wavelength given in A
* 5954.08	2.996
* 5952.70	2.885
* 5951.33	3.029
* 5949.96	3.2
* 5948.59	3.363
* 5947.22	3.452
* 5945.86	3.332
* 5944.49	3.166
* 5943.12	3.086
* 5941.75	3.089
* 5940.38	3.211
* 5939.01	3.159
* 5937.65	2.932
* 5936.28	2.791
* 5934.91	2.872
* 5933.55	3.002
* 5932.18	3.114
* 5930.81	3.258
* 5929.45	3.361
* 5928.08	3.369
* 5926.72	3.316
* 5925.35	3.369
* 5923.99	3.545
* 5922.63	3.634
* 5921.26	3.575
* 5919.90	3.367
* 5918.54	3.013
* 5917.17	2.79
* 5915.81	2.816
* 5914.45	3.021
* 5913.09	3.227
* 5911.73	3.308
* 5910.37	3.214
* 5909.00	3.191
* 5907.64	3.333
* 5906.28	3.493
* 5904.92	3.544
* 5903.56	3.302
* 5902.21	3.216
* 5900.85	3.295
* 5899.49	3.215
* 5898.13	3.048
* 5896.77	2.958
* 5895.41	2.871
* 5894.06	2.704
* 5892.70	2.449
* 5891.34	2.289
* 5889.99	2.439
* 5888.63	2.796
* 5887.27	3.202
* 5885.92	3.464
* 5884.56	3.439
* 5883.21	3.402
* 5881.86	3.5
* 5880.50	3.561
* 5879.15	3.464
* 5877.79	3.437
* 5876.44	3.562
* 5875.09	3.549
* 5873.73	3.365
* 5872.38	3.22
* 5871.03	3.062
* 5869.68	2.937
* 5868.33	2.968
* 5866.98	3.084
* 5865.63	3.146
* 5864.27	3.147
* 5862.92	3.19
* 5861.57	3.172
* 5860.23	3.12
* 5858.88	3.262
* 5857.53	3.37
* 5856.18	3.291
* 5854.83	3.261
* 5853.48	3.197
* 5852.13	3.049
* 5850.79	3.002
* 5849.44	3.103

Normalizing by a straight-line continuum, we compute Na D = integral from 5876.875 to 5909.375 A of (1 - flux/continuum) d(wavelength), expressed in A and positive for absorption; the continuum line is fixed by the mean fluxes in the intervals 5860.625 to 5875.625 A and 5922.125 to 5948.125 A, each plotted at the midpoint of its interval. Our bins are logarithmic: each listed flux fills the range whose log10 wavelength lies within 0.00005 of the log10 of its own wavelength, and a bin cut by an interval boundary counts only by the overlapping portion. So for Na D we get 0.3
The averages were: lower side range 3.16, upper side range 3.21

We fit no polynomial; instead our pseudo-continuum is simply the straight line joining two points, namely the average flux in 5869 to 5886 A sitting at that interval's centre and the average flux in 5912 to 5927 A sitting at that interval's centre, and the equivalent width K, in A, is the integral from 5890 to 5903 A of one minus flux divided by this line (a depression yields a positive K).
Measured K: 1.7 A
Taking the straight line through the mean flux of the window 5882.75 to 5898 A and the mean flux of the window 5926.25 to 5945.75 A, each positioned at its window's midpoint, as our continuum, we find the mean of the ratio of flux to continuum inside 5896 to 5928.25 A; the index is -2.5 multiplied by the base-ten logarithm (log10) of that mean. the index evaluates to -0.08 mag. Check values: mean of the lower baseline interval 2.91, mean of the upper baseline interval 3.13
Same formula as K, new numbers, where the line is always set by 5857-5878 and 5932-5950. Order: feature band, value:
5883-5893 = 0.8 A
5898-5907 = -0.4 A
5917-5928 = -0.7 A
